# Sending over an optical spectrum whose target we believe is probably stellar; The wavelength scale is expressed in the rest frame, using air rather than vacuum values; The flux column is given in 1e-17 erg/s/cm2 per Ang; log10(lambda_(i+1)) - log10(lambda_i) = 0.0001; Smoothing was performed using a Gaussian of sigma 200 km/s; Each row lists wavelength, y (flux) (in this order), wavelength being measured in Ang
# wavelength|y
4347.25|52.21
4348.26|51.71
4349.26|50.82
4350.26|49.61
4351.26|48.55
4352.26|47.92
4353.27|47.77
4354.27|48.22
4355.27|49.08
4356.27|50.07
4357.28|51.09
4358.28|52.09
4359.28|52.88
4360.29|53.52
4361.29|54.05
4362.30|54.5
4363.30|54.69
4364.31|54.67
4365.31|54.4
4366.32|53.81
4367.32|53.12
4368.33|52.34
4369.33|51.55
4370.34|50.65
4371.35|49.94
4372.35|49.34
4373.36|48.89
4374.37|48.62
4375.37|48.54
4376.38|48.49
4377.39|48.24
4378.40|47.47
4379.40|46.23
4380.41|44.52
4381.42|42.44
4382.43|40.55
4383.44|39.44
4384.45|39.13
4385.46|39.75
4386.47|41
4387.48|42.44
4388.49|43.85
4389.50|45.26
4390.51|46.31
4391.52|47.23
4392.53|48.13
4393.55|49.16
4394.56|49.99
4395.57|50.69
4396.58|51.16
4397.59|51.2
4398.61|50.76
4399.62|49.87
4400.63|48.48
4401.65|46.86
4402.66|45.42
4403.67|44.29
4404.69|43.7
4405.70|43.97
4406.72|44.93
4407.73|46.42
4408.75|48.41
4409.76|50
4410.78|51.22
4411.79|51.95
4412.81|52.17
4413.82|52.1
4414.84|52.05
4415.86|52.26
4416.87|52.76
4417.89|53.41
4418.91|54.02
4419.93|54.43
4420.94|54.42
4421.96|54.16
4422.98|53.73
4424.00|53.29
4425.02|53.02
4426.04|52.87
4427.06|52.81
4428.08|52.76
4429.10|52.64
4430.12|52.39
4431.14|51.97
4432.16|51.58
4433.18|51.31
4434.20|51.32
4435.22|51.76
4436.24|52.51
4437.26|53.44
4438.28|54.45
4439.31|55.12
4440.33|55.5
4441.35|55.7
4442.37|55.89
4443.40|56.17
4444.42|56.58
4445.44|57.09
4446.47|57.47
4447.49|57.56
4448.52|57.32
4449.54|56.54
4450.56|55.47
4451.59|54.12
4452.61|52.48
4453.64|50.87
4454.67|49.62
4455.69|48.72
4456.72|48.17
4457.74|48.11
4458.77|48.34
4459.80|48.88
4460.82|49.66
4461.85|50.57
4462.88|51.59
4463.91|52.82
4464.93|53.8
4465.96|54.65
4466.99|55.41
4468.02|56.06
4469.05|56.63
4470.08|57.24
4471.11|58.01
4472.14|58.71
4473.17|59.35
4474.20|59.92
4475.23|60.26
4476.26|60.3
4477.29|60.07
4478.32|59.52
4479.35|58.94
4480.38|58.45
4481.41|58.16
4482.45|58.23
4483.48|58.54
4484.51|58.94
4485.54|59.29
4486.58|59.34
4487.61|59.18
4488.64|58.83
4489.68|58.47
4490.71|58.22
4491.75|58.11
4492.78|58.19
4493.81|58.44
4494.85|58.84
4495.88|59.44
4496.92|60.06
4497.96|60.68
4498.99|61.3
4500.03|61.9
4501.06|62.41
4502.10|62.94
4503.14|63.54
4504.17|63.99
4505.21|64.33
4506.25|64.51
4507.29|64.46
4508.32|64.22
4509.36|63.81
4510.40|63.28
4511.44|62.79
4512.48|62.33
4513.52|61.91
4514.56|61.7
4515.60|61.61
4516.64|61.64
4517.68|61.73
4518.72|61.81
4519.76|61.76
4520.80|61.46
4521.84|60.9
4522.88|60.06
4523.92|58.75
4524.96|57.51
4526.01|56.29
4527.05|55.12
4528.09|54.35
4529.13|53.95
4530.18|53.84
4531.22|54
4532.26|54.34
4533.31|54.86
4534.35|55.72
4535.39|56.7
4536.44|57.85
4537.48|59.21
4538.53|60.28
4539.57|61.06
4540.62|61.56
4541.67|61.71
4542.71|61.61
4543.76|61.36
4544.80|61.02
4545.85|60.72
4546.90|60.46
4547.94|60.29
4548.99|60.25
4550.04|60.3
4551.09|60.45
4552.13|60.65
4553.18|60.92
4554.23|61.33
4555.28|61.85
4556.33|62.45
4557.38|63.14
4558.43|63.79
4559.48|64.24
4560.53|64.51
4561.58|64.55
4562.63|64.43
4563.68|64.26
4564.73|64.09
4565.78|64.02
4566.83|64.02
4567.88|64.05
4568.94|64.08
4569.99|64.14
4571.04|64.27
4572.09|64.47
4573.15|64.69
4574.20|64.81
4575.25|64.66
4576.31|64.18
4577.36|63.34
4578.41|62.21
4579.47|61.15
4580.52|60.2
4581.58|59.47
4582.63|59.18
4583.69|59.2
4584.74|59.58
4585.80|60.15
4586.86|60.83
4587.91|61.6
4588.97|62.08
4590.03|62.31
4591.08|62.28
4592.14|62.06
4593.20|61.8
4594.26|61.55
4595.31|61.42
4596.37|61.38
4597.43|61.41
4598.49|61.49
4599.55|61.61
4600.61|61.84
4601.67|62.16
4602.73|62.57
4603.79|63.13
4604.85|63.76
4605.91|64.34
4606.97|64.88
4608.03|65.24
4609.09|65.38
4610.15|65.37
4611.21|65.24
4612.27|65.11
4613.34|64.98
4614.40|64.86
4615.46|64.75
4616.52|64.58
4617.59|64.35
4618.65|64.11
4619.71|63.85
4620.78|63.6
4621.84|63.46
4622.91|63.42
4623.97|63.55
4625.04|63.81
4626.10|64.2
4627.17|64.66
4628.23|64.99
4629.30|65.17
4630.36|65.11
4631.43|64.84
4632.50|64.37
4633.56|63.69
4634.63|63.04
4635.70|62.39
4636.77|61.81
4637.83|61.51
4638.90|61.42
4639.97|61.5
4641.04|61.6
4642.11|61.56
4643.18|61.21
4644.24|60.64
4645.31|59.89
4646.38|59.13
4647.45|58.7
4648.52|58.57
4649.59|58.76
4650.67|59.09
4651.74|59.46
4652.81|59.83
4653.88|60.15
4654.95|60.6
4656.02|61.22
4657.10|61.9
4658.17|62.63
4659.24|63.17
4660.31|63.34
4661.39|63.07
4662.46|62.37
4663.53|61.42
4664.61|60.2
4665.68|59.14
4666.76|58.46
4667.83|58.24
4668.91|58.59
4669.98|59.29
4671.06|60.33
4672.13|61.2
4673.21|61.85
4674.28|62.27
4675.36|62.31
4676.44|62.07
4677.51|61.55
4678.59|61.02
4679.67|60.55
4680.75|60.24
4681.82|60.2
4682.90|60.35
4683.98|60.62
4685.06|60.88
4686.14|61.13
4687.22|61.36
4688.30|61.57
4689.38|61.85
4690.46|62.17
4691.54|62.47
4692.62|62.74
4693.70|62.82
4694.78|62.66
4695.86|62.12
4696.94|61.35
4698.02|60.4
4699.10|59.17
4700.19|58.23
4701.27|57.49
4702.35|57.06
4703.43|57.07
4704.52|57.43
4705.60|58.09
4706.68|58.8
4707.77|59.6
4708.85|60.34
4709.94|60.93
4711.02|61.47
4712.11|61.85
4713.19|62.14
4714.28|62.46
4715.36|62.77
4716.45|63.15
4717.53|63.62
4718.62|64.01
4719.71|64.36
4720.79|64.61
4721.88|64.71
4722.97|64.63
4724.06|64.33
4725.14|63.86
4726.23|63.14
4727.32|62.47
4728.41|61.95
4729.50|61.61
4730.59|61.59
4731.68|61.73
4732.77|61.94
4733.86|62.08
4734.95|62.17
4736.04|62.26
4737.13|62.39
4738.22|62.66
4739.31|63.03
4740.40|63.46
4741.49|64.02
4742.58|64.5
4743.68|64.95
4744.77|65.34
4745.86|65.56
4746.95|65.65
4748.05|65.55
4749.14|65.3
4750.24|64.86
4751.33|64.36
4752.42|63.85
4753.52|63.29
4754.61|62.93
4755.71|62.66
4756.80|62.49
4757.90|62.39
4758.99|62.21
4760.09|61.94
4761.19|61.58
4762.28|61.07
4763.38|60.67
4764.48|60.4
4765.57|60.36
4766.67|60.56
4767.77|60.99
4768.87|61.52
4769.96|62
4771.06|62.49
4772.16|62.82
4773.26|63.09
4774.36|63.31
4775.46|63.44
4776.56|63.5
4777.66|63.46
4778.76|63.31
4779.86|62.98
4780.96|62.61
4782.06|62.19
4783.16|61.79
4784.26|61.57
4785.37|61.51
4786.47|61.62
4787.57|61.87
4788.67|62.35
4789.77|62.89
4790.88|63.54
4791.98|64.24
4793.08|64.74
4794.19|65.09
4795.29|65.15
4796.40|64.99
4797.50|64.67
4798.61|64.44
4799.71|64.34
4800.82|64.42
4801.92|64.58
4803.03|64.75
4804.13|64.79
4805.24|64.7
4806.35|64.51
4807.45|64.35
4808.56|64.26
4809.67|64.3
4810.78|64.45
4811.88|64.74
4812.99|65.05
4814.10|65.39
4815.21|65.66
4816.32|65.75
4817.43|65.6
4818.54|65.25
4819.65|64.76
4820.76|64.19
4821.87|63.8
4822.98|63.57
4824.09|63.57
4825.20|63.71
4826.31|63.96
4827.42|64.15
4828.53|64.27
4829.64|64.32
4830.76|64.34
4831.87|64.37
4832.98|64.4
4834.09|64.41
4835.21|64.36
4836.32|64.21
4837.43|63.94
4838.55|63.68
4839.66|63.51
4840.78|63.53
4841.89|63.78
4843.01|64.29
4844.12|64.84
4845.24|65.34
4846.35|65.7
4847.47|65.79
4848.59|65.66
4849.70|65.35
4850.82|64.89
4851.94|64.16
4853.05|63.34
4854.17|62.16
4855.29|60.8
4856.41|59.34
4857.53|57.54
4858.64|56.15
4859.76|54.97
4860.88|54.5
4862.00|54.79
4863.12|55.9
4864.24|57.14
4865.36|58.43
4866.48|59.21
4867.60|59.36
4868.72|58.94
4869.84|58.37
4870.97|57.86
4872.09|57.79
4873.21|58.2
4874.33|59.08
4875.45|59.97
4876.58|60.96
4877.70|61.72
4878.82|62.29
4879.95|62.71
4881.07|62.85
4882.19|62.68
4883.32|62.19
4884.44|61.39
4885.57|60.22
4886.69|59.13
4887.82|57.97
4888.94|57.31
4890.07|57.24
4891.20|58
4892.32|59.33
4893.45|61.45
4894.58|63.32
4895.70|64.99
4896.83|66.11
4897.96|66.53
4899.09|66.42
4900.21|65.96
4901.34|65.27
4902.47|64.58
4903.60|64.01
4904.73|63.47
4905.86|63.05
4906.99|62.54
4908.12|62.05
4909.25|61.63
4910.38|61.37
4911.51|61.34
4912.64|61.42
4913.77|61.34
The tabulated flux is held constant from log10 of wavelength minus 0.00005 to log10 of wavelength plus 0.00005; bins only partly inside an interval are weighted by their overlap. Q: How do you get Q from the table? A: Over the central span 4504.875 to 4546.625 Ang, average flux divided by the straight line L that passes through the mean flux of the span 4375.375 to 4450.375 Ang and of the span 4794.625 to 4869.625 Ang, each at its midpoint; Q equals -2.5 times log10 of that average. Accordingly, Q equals -0.12 mag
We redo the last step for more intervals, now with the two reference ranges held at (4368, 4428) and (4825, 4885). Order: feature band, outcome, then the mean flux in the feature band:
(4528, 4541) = -0.08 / 56.8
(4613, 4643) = -0.15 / 63.6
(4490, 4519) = -0.19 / 61.7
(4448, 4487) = -0.10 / 55.3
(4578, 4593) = -0.13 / 60.9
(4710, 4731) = -0.09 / 63.1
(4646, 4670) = -0.08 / 60.3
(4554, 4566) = -0.19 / 63.6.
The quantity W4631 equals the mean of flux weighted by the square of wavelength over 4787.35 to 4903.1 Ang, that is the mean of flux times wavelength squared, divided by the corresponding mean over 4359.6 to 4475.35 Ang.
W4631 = 1.47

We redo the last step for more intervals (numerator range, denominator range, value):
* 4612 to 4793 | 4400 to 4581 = 1.18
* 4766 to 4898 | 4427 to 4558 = 1.25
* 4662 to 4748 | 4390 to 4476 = 1.33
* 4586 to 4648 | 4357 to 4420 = 1.43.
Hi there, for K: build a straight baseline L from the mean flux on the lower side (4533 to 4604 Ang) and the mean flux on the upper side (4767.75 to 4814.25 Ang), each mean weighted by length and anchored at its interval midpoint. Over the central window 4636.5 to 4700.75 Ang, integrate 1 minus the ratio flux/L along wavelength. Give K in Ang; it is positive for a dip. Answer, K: 1.73 Ang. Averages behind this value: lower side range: 61.8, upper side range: 63.6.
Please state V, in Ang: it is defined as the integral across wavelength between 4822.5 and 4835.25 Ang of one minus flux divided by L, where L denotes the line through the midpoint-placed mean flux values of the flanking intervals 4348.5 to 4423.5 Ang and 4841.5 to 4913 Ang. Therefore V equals -0.85 Ang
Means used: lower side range 49.1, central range 64.1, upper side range 61.3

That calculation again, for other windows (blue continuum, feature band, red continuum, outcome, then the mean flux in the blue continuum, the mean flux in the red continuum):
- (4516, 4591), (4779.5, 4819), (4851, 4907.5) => -2.2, 60.9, 60.7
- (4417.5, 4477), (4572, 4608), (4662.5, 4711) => -2.7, 54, 60.4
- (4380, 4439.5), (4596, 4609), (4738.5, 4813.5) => -1.4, 49.3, 63.4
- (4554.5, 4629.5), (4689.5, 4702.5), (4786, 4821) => 0.6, 63.2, 64.4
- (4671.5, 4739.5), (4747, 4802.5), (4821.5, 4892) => -1.3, 61.6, 61.5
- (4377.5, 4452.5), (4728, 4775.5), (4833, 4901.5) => -3.4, 50.4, 61.4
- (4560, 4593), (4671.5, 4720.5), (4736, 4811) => 1.6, 62.7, 63.3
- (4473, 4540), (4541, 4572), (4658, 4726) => -1.2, 59.7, 61.3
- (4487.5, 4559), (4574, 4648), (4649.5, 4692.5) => -2.5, 60.2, 61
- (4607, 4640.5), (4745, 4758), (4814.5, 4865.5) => -0.2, 64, 62.8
